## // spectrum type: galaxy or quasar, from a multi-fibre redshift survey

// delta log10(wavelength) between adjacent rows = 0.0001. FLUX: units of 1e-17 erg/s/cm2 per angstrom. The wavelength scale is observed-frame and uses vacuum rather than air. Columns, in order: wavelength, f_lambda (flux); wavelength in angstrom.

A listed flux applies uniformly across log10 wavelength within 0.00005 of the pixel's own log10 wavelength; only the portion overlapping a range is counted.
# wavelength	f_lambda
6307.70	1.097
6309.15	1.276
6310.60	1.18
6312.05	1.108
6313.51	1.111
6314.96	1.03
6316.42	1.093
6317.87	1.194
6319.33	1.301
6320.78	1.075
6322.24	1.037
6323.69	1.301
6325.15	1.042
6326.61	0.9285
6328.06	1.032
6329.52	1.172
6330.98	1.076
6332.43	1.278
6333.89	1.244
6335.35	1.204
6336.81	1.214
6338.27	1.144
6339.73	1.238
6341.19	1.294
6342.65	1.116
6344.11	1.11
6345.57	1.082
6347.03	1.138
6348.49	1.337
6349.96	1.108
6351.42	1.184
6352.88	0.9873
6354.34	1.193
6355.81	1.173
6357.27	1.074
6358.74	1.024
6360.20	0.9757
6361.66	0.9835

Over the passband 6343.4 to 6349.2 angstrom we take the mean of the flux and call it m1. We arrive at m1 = 1.17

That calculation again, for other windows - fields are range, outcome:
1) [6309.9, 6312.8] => 1.14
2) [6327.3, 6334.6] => 1.16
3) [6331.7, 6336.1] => 1.24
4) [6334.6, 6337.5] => 1.21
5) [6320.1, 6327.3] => 1.08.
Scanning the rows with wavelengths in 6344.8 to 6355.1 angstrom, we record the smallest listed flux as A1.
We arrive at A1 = 0.9873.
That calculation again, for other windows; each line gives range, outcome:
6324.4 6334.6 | 0.9285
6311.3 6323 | 1.03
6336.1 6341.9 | 1.144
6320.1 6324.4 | 1.037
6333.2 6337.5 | 1.204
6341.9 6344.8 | 1.11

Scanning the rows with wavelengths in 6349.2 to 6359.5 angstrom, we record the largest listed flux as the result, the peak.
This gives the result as 1.193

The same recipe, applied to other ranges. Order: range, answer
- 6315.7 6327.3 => 1.301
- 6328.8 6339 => 1.278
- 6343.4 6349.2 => 1.337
